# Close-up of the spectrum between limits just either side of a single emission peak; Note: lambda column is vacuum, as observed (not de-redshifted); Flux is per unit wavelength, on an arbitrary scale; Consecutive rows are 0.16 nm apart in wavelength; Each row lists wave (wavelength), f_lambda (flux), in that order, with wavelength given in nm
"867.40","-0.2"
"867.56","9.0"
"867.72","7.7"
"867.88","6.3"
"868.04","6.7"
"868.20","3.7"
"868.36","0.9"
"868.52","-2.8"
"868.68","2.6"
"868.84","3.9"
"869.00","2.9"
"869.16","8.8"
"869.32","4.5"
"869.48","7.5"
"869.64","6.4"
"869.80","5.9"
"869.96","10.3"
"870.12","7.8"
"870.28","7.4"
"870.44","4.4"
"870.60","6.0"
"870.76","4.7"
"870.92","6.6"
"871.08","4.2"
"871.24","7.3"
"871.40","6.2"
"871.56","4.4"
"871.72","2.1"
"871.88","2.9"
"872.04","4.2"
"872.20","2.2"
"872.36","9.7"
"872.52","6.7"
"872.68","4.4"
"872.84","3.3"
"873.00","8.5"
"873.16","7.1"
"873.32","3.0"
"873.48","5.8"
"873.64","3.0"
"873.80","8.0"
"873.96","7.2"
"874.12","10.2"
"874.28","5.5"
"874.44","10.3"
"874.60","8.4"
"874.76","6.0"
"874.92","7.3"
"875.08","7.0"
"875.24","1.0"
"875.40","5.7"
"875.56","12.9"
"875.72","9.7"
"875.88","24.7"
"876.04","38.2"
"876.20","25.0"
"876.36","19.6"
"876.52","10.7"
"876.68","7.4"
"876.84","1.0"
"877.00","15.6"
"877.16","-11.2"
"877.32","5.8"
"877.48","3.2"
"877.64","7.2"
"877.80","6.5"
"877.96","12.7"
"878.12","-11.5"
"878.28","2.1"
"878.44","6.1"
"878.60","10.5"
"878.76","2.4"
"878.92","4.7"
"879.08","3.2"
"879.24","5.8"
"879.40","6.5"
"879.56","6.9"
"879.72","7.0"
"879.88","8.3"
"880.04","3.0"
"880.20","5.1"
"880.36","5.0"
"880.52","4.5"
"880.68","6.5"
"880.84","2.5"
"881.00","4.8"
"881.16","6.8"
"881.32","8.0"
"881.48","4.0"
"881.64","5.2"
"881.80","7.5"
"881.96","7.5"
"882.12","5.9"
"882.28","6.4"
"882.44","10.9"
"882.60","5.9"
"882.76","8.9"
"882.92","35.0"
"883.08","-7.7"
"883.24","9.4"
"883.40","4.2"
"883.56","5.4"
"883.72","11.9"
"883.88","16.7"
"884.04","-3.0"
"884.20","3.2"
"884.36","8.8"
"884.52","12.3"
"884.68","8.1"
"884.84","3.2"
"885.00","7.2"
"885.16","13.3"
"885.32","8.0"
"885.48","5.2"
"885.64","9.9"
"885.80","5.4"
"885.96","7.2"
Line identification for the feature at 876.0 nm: H-gamma 4340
